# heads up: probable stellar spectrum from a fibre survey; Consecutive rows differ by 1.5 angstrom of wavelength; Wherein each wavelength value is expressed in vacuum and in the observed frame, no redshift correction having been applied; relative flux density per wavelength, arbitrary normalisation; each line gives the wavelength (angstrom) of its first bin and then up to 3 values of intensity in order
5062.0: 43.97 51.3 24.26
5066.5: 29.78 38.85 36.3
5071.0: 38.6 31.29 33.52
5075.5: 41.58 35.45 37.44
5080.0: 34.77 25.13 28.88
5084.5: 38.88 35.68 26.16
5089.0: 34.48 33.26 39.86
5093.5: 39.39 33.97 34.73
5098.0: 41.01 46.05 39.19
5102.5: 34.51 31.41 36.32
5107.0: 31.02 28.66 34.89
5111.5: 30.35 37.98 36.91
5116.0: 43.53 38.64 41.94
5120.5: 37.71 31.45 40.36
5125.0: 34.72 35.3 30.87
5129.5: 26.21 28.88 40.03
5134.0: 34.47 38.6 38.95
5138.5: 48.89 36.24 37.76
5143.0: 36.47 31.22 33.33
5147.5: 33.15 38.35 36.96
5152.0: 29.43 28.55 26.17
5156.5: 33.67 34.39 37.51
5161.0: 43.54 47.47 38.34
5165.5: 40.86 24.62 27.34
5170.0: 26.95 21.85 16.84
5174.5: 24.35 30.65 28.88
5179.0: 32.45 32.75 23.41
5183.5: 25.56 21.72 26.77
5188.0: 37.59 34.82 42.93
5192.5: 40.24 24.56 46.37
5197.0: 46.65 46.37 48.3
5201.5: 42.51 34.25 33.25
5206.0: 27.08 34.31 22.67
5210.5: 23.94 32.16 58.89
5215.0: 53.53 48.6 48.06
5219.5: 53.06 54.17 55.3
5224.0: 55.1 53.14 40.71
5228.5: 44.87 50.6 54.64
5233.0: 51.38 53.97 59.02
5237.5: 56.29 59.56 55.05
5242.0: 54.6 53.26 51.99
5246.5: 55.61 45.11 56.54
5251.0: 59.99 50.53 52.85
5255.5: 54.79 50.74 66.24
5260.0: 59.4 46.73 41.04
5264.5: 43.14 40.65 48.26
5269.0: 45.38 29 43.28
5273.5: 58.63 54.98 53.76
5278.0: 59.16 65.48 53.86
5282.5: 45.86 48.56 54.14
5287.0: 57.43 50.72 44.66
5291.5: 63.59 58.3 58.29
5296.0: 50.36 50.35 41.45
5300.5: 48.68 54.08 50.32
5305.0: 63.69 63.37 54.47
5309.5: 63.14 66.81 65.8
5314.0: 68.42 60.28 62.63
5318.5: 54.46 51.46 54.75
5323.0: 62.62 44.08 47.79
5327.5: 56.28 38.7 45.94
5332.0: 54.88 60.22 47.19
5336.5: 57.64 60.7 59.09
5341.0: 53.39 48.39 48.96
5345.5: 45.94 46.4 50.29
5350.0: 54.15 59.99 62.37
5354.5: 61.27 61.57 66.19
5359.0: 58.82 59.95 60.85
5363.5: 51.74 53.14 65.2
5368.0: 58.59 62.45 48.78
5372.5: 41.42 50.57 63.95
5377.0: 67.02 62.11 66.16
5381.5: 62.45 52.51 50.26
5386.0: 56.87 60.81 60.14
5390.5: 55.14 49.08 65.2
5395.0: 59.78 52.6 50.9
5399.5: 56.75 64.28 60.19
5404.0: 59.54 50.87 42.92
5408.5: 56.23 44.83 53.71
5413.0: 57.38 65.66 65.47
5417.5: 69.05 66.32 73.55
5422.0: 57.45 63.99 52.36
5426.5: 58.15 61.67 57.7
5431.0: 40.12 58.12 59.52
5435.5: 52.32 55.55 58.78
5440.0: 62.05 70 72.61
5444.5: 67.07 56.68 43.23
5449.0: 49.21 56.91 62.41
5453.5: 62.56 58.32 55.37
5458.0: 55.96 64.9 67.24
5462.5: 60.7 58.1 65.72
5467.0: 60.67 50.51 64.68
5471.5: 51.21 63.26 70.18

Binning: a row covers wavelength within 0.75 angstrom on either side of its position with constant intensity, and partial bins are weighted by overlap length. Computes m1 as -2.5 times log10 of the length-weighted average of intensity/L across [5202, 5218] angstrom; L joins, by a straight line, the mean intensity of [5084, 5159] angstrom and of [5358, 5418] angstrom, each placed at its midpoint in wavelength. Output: 0.14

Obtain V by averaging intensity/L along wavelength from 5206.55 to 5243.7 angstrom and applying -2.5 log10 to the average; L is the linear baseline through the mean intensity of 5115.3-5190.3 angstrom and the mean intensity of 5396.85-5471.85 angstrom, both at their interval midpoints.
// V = -0.22 mag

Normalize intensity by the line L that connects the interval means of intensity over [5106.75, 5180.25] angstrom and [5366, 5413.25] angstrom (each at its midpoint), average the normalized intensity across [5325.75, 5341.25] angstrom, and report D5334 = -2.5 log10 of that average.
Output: -0.03 mag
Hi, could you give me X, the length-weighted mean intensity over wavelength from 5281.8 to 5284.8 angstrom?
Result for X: 47.3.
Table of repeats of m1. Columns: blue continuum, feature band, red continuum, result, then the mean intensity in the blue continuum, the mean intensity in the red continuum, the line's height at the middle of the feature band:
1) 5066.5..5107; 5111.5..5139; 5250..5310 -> 0.062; 35.4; 52.5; 38.8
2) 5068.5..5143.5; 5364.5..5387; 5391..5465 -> -0.053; 35.8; 58.4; 54.8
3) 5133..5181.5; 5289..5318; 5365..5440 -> -0.192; 33.5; 57.6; 47.9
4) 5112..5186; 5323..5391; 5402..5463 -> -0.073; 33.6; 58.7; 52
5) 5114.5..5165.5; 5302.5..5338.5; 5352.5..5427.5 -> -0.086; 36.2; 58.3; 52.2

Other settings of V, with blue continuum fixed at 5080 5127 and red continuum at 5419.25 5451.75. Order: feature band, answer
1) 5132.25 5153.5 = 0.06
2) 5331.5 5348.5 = -0.02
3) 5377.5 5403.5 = -0.05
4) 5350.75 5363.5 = -0.15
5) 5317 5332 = -0.01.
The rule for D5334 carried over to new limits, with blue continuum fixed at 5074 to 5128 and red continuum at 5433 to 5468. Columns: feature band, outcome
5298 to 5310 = -0.10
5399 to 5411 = 0.04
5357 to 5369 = -0.11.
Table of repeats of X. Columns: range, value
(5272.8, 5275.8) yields 56.7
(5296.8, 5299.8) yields 45.9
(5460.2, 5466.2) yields 62.9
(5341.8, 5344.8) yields 48.6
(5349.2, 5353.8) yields 58.8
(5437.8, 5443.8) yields 65.9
